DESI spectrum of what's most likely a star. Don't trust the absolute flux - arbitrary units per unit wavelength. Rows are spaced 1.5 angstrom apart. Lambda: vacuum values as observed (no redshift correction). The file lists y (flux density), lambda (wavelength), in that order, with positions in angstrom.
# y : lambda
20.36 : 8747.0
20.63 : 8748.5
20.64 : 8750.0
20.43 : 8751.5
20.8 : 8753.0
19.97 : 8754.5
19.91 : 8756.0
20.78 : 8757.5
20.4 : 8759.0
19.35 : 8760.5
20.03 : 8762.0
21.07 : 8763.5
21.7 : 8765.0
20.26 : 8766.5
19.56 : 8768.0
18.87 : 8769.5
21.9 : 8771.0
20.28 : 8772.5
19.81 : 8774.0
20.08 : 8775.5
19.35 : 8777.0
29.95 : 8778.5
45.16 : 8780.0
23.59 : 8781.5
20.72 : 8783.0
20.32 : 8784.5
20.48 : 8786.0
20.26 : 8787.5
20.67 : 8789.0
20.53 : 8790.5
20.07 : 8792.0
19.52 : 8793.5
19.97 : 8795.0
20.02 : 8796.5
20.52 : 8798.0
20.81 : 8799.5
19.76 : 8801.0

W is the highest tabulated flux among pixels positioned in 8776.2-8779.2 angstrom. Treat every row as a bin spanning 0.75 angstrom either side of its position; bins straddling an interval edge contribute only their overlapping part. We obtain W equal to 29.95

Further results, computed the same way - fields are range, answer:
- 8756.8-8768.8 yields 21.7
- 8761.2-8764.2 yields 21.07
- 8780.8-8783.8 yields 23.59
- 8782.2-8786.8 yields 20.72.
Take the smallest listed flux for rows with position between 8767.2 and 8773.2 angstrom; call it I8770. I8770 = 18.87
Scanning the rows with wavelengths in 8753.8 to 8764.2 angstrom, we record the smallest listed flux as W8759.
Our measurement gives 19.35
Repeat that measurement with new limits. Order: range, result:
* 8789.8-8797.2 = 19.52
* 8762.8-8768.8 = 19.56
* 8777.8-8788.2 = 20.26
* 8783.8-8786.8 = 20.32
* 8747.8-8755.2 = 19.97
